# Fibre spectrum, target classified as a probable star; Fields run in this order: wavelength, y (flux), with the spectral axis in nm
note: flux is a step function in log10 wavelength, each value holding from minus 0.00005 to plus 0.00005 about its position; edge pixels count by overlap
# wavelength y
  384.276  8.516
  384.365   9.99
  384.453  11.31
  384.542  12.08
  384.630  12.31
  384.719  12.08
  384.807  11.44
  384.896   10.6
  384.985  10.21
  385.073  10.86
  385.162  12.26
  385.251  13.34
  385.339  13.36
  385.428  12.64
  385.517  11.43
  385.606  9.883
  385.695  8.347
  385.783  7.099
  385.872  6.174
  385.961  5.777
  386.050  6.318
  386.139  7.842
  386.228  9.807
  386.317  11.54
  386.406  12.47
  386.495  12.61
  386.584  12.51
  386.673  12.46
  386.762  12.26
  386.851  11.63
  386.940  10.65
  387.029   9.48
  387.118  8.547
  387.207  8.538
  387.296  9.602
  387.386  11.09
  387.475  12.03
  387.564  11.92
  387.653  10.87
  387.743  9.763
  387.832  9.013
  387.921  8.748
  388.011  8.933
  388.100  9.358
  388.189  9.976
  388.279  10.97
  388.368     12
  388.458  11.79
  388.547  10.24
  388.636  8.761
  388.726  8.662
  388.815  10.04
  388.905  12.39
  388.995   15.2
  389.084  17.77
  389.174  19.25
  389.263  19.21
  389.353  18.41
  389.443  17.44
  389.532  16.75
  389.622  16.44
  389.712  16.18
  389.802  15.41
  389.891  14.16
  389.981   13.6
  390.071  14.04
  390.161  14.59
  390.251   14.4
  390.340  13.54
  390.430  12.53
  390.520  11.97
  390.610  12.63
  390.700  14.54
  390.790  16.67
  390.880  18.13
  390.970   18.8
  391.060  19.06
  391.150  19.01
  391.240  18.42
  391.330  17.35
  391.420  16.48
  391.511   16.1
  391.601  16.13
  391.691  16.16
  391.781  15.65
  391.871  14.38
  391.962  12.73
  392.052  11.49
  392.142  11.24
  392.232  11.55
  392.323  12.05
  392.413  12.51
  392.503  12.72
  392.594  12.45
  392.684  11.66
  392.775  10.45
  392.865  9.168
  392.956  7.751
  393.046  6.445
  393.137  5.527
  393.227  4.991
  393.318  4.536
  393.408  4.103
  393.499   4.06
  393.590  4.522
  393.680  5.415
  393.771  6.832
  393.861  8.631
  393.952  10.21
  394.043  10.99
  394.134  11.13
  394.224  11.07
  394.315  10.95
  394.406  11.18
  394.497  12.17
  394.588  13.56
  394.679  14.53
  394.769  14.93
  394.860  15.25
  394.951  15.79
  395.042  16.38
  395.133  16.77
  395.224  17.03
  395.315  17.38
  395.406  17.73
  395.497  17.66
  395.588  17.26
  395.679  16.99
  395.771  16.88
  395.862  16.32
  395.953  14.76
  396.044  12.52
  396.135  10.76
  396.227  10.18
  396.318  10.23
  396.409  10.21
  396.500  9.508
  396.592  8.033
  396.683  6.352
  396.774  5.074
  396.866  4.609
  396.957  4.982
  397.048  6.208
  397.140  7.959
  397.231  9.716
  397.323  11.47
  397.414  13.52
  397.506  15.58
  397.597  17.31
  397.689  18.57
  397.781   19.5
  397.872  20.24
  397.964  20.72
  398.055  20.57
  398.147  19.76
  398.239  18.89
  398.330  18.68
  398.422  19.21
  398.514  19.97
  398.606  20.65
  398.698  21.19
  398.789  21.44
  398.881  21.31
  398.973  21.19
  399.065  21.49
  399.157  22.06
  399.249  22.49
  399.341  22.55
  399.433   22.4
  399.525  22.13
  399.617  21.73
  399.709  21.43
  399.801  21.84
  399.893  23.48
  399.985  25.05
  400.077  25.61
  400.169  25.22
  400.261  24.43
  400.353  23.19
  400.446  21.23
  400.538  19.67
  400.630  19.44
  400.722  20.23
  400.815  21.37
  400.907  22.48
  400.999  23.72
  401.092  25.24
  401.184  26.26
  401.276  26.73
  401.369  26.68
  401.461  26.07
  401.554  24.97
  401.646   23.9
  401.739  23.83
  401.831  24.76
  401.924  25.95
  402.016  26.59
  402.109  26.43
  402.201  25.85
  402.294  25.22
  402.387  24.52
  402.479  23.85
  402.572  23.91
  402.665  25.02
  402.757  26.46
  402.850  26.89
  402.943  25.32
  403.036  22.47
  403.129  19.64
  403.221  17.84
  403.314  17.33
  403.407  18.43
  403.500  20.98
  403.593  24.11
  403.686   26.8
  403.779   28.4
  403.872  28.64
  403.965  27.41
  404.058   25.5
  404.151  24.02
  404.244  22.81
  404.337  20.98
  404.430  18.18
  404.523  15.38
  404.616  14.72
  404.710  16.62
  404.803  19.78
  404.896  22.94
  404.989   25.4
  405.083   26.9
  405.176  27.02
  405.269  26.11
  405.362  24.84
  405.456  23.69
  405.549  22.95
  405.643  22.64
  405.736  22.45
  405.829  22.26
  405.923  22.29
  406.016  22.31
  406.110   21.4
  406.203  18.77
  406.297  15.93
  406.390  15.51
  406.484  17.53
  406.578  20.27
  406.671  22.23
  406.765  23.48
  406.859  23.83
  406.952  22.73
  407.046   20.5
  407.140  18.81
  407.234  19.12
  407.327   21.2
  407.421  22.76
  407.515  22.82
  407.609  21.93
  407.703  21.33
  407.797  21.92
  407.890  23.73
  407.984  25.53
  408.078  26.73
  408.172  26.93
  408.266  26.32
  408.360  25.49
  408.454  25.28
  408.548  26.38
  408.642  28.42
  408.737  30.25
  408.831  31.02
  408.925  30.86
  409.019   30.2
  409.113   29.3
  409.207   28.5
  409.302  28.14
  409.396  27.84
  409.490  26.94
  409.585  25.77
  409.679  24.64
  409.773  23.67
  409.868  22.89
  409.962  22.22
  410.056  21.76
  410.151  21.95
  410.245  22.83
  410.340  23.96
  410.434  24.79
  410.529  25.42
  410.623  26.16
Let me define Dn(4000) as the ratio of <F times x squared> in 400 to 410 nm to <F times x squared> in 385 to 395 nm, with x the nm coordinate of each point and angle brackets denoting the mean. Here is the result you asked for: 2.14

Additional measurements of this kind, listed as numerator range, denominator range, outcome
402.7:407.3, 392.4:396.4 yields 2.00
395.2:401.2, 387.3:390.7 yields 1.44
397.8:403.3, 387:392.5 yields 1.78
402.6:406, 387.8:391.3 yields 1.74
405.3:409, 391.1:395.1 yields 2.15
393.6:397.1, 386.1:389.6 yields 1.04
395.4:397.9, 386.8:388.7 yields 1.27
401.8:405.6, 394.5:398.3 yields 1.74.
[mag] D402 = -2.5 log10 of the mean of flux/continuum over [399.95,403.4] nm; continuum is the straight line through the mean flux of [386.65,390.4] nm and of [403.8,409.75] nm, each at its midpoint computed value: -0.16 mag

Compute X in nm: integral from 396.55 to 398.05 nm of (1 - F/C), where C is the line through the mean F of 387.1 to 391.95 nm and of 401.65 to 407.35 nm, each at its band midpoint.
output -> 0.52 nm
